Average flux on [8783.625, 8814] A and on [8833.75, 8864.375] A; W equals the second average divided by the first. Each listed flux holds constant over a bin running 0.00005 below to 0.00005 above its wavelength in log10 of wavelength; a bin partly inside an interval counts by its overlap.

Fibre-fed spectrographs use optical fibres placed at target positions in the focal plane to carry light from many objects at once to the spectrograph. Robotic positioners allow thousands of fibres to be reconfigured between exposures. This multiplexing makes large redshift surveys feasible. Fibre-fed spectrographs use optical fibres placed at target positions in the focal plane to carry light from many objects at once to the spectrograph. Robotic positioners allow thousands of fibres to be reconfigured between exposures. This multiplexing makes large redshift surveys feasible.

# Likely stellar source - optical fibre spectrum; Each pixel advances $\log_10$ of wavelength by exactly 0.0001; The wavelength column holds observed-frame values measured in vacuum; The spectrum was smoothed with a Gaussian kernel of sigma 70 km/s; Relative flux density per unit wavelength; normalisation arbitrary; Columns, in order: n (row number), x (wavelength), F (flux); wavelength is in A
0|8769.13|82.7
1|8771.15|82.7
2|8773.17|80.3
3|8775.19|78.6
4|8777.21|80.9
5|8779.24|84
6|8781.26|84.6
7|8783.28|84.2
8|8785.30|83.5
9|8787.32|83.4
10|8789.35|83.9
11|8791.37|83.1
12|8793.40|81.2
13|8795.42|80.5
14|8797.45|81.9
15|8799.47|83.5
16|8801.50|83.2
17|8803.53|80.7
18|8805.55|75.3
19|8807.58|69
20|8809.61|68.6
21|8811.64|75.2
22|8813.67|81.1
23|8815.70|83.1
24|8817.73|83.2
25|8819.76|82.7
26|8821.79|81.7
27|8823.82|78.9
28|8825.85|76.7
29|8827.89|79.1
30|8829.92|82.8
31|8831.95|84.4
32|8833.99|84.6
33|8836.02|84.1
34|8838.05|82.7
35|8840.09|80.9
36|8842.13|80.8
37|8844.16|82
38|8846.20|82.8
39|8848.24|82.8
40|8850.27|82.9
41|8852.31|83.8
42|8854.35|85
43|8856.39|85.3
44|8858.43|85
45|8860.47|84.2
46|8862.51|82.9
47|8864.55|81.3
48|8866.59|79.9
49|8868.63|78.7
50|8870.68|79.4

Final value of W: 1.04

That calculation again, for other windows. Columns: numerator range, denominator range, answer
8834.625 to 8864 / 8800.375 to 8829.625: 1.06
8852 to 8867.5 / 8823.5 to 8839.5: 1.02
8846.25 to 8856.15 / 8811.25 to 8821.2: 1.03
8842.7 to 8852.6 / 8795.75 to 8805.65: 1.02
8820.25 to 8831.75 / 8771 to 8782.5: 0.98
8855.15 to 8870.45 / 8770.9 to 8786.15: 1.00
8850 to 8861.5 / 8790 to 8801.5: 1.03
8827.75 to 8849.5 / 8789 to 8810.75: 1.05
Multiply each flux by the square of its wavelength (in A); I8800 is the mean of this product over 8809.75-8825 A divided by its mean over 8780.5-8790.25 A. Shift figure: 0.96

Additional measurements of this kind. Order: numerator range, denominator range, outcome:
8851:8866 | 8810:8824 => 1.05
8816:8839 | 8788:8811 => 1.04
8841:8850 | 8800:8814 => 1.09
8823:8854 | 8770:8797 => 1.01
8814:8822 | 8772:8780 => 1.03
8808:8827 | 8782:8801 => 0.96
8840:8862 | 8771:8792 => 1.02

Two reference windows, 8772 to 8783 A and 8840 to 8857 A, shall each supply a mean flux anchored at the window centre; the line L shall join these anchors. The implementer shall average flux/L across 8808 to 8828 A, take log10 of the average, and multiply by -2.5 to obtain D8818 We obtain 0.051 mag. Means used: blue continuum 81.8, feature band 78.7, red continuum 83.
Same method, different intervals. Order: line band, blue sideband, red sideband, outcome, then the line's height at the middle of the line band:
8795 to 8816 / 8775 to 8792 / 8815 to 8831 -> 0.05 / 81.9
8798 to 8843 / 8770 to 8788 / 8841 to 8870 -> 0.03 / 82.5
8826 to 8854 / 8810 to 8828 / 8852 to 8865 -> -0.01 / 82.1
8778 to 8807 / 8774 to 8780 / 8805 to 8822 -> -0.04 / 79.5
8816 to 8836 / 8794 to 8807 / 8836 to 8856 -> 0.00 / 81.8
